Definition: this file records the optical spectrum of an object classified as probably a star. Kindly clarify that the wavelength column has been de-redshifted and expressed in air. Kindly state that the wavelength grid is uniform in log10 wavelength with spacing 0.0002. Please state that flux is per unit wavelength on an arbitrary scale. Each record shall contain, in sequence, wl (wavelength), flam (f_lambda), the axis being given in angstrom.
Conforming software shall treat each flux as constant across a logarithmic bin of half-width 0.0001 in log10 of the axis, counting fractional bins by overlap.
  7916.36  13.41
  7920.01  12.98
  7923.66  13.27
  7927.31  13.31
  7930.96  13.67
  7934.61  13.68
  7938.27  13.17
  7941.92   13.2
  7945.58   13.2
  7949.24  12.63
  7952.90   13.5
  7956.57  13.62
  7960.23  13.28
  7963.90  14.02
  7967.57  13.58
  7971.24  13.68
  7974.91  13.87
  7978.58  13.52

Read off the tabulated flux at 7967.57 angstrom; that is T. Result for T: 13.58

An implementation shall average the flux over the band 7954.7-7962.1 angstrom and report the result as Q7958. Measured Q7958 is 13.4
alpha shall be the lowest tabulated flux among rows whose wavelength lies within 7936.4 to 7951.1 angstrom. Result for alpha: 12.63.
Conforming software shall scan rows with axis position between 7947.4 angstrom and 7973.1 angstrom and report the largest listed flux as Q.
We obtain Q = 14.02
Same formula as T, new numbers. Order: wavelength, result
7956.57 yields 13.62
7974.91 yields 13.87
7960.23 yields 13.28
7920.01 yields 12.98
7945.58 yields 13.2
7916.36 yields 13.41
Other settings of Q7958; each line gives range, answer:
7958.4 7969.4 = 13.6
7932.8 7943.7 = 13.4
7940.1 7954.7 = 13.1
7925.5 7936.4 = 13.6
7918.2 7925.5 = 13.1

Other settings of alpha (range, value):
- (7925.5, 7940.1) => 13.17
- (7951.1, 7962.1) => 13.28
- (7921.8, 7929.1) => 13.27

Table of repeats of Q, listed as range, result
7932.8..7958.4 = 13.68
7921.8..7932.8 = 13.67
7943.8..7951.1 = 13.2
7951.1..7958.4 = 13.62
